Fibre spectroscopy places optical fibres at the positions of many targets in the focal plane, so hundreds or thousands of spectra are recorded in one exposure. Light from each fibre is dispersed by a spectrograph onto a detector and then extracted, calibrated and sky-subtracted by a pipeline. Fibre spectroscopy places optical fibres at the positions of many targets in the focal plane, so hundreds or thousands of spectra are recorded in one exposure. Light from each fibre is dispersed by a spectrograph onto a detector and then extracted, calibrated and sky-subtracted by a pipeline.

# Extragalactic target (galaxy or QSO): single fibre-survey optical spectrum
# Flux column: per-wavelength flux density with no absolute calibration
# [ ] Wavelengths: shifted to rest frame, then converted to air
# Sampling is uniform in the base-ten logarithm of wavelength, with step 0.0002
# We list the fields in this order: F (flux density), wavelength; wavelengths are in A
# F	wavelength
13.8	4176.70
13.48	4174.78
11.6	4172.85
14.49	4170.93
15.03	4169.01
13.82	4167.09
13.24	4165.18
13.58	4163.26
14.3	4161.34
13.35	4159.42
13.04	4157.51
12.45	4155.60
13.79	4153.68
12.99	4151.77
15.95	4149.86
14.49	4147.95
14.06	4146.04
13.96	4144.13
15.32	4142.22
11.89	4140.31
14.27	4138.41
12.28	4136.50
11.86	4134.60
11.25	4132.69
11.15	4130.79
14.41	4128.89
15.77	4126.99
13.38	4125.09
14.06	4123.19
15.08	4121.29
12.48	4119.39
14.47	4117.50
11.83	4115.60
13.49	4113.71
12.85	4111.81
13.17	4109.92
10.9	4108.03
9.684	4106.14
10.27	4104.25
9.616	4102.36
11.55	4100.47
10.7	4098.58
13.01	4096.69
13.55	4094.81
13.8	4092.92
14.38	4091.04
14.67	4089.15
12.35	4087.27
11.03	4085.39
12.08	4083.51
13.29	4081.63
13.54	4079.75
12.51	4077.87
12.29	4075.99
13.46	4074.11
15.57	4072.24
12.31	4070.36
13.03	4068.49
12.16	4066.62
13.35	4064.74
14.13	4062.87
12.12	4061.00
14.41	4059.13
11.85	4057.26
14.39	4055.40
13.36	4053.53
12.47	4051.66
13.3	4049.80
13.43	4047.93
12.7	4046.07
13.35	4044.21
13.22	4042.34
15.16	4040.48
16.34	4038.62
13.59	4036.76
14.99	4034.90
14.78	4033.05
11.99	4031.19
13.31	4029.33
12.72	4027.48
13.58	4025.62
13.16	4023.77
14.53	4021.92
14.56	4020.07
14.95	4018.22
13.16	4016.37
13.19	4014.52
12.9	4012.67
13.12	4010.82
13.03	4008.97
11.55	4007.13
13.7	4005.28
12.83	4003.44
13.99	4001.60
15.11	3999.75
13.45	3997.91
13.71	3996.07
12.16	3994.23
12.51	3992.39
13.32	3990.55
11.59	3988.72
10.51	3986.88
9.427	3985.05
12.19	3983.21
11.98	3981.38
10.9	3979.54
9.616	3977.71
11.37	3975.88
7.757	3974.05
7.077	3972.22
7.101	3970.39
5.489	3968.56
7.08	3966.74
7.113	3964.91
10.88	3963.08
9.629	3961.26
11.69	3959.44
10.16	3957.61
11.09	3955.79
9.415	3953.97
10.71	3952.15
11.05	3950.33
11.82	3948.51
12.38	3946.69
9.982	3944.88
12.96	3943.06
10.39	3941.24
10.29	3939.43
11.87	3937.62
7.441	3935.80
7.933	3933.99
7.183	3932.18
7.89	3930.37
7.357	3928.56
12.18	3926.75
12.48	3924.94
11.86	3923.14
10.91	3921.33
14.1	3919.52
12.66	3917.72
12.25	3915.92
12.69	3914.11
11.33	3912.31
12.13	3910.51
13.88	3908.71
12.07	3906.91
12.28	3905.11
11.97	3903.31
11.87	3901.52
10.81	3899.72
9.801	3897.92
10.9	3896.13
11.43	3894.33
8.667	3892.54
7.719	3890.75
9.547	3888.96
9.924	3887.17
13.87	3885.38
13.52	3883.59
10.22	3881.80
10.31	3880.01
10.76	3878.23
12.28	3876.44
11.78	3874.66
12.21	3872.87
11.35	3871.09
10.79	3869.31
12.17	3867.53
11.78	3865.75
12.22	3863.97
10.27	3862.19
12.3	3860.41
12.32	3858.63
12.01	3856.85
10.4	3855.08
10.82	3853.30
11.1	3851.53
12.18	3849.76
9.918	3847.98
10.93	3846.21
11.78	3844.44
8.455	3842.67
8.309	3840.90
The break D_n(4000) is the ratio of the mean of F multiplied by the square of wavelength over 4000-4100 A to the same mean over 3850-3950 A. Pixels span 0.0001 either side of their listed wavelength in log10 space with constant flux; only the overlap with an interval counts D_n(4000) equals 1.29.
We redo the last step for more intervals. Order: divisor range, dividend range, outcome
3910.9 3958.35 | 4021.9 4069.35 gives 1.32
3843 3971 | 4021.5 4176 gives 1.35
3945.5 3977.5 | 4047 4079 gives 1.46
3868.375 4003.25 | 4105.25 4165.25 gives 1.34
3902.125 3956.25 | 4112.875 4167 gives 1.35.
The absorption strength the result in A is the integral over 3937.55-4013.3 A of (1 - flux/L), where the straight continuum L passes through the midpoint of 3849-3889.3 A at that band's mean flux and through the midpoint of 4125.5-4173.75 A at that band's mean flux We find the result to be 7.6 A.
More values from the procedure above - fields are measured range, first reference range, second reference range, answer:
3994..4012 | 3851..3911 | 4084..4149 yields -1.8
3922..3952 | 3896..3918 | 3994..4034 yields 4.9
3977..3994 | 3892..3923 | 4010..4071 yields 1.9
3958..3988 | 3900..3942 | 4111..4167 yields 5.8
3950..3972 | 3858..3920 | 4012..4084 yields 5.7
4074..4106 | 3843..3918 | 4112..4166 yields 1.7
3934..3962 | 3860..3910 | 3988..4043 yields 4.0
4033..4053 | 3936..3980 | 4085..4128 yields -4.2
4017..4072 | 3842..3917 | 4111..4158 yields -3.8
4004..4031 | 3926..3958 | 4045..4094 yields -3.2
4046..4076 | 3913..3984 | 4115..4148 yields -2.6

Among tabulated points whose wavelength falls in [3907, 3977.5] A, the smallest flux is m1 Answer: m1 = 5.489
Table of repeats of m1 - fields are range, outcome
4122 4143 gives 11.15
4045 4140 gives 9.616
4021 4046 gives 11.99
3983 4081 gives 9.427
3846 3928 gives 7.719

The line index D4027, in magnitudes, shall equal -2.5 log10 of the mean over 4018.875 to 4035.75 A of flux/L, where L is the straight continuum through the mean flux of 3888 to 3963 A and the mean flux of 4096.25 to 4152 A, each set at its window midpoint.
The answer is -0.16 mag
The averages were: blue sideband 10.8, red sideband 12.9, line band 13.8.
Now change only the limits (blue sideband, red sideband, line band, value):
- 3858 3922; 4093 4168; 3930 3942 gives 0.29 mag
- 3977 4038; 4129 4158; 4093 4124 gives 0.07 mag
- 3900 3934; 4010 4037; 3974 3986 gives 0.19 mag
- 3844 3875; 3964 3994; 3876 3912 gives -0.02 mag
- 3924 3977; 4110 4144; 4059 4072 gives -0.09 mag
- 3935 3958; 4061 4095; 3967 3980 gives 0.33 mag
